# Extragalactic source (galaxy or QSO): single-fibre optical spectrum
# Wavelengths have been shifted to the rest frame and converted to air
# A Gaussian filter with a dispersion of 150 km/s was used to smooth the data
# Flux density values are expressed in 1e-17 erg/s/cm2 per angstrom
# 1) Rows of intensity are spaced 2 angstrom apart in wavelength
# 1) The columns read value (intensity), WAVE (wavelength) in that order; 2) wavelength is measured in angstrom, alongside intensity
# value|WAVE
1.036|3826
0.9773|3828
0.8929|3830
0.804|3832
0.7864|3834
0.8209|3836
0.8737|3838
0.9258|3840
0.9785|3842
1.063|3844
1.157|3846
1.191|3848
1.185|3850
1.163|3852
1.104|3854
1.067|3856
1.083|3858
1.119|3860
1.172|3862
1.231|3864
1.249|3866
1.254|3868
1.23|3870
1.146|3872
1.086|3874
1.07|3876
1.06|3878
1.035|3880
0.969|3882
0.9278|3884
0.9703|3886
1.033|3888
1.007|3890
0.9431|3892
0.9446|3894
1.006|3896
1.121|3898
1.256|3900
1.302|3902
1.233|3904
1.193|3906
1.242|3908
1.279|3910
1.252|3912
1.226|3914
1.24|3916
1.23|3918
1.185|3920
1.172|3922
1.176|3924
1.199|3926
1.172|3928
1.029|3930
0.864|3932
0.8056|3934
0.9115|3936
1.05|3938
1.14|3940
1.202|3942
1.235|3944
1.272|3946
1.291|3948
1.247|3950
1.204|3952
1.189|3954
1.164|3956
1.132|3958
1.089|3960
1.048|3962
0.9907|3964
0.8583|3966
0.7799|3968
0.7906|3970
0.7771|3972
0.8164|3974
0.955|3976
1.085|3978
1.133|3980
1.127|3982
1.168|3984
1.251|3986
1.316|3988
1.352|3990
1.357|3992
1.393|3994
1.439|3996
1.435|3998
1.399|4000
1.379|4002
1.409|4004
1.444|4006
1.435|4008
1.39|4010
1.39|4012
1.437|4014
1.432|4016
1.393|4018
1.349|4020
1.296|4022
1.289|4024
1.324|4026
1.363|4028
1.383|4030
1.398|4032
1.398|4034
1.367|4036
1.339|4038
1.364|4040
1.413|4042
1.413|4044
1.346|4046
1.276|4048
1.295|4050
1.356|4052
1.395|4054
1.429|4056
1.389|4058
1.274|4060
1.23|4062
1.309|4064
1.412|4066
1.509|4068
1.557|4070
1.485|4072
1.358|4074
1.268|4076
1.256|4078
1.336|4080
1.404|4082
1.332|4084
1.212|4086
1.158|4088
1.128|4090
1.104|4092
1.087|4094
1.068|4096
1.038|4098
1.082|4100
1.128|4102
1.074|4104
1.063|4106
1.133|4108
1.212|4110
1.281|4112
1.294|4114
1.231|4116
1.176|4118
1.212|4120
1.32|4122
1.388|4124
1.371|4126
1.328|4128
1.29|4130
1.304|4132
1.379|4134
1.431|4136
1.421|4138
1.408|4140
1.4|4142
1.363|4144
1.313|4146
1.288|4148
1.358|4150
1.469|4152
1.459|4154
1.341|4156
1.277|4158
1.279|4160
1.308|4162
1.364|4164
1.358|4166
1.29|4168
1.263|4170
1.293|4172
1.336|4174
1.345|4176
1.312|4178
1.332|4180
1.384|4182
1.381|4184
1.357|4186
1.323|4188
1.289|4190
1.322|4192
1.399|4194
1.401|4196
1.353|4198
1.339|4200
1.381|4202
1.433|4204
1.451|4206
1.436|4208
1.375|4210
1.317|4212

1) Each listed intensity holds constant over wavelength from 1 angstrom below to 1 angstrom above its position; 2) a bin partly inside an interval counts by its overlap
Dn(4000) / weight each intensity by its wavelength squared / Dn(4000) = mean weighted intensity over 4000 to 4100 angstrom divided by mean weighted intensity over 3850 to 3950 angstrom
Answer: 1.27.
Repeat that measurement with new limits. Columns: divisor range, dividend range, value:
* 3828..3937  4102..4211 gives 1.40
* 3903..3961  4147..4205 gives 1.31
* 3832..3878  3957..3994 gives 1.05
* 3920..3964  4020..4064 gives 1.26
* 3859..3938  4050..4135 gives 1.25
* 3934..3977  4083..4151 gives 1.29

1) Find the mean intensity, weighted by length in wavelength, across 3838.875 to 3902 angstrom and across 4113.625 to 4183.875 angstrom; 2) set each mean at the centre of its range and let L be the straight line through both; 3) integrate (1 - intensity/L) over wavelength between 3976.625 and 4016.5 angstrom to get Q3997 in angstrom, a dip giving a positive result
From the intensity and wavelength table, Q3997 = -4.4 angstrom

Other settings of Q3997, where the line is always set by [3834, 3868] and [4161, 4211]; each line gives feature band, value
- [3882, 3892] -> 1.19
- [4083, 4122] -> 3.73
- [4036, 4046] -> -1.14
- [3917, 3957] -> 0.53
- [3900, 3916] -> -1.68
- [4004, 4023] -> -2.87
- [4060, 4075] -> -1.70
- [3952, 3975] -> 3.83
